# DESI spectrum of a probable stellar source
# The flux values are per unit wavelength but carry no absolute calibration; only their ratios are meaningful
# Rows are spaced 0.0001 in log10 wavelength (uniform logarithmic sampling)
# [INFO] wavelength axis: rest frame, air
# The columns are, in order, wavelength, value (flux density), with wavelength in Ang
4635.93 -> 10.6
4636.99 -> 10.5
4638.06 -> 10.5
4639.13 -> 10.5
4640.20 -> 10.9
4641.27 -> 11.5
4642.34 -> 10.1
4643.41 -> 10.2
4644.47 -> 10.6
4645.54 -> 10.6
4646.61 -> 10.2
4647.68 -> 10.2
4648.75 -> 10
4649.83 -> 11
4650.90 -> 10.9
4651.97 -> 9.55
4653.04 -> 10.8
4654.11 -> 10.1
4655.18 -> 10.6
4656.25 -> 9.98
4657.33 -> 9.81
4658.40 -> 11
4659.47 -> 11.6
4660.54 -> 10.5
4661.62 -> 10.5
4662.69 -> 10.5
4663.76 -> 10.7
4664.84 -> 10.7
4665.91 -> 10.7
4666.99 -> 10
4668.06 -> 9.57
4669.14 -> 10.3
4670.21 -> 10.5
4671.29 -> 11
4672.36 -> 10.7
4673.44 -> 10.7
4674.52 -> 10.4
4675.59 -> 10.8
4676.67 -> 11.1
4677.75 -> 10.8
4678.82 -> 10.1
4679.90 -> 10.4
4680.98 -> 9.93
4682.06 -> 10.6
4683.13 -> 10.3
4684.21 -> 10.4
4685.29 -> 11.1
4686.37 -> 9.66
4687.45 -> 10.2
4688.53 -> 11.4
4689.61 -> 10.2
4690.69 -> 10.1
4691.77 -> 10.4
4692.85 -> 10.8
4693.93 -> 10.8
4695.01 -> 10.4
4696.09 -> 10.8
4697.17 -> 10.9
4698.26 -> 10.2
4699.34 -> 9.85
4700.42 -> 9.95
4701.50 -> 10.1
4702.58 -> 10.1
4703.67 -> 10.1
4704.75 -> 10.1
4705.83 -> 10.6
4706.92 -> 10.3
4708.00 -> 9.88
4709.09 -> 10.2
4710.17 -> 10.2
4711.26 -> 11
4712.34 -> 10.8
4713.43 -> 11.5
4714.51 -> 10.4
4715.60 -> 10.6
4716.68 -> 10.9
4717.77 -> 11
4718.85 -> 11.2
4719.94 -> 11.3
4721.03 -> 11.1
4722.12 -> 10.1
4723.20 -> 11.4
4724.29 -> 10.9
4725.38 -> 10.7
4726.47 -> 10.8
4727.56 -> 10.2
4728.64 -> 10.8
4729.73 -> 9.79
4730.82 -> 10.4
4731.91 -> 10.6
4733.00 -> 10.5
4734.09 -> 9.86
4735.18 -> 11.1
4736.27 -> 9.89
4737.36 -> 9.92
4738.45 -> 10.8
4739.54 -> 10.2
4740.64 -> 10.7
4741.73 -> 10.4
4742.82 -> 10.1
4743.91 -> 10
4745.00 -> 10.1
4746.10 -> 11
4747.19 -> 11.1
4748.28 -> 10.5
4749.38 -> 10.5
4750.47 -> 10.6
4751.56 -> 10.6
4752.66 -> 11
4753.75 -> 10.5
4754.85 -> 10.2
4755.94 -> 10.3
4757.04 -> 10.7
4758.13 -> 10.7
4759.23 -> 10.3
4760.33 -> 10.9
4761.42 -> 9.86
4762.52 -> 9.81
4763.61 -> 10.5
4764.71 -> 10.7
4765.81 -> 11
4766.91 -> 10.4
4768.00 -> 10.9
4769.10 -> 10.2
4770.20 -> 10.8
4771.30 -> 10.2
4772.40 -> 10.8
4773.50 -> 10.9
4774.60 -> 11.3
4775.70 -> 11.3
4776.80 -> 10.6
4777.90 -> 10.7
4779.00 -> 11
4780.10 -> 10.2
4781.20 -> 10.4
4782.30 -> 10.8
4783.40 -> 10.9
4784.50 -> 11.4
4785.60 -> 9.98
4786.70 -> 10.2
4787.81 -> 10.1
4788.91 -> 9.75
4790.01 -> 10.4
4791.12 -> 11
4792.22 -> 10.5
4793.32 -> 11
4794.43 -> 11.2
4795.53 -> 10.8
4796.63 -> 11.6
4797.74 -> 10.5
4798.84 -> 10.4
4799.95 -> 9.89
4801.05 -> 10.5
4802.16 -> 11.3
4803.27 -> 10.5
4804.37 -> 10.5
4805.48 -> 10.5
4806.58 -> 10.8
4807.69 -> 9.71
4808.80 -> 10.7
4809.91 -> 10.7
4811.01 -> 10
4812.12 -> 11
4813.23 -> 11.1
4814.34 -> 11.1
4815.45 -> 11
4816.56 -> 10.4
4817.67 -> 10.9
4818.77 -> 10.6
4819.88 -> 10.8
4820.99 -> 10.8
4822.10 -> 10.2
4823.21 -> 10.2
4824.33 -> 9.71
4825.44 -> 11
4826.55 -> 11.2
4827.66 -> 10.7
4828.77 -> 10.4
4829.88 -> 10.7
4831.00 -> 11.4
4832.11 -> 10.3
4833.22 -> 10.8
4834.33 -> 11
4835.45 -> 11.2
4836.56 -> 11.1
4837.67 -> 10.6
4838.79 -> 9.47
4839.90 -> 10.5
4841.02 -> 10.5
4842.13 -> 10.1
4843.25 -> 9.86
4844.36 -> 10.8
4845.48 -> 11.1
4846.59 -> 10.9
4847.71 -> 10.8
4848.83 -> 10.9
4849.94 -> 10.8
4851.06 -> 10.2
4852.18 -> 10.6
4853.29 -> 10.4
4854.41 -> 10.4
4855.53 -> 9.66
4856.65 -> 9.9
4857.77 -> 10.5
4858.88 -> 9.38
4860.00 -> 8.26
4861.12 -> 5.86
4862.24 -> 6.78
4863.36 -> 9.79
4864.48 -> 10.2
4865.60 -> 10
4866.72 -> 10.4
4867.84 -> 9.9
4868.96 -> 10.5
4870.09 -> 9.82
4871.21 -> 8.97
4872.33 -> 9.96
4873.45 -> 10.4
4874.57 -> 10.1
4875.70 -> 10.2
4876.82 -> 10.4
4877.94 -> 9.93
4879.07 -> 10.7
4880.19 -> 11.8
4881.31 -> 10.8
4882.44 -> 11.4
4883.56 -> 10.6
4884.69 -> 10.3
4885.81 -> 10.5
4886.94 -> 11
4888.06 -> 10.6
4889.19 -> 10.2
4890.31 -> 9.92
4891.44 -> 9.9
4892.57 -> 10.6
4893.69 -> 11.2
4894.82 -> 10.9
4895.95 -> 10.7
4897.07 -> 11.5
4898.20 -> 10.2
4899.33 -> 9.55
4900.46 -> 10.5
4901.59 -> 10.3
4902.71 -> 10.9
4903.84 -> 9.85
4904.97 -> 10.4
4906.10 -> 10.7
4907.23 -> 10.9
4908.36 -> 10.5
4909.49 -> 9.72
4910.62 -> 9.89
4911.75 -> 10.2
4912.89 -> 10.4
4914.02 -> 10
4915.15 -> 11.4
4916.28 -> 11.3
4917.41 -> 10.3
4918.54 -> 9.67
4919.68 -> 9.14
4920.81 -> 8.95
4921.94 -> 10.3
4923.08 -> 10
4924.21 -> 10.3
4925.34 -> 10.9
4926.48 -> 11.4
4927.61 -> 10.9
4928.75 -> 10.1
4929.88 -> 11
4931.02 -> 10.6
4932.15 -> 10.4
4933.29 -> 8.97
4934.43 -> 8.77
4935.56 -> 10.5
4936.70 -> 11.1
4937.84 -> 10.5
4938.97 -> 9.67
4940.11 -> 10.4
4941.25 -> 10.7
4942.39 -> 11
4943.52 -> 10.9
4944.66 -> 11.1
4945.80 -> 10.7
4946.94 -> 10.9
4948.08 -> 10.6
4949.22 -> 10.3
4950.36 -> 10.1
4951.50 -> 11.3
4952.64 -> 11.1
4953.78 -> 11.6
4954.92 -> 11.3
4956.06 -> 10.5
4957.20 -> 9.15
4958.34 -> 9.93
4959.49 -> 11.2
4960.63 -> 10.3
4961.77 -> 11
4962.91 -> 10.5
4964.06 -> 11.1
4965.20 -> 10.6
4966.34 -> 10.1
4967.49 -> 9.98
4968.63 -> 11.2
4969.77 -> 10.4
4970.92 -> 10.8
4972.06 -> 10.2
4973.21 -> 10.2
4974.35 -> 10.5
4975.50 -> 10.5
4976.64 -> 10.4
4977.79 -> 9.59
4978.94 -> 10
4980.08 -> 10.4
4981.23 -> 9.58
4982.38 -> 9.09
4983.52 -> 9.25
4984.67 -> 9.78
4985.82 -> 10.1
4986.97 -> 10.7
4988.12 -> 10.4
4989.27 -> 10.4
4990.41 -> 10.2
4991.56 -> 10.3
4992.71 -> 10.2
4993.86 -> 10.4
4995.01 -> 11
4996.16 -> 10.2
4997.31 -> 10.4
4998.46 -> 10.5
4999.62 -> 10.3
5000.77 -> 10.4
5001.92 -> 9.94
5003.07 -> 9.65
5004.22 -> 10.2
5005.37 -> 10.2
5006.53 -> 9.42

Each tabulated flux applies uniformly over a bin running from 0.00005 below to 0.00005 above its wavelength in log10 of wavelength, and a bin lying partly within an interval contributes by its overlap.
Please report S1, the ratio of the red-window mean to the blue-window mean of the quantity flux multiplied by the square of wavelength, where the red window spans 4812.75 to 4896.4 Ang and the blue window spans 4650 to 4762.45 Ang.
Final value 1.05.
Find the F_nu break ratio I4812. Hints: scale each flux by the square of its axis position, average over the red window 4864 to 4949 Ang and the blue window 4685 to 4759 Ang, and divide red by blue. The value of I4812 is 1.07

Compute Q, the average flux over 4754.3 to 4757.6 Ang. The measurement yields 10.4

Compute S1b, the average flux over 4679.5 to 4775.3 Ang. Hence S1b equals 10.5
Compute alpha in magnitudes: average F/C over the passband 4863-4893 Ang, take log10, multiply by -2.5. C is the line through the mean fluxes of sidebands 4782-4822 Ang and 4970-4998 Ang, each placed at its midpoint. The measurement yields 0.01 mag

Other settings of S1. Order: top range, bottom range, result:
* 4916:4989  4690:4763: 1.08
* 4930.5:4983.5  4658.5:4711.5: 1.12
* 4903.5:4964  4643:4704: 1.11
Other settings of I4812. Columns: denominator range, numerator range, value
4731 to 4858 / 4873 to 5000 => 1.04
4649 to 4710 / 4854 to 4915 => 1.06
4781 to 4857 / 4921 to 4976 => 1.05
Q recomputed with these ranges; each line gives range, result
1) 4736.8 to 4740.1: 10.3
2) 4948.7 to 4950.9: 10.2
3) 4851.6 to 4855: 10.5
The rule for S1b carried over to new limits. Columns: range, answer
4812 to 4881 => 10.3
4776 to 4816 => 10.6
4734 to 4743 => 10.4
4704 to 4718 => 10.6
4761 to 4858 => 10.6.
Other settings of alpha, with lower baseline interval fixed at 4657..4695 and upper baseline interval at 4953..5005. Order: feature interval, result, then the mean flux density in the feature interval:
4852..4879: 0.08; 9.68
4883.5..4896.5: -0.02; 10.5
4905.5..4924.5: 0.02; 10.2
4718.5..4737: -0.01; 10.6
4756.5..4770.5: -0.01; 10.5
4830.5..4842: -0.03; 10.7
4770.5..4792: -0.02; 10.6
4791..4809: -0.02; 10.7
